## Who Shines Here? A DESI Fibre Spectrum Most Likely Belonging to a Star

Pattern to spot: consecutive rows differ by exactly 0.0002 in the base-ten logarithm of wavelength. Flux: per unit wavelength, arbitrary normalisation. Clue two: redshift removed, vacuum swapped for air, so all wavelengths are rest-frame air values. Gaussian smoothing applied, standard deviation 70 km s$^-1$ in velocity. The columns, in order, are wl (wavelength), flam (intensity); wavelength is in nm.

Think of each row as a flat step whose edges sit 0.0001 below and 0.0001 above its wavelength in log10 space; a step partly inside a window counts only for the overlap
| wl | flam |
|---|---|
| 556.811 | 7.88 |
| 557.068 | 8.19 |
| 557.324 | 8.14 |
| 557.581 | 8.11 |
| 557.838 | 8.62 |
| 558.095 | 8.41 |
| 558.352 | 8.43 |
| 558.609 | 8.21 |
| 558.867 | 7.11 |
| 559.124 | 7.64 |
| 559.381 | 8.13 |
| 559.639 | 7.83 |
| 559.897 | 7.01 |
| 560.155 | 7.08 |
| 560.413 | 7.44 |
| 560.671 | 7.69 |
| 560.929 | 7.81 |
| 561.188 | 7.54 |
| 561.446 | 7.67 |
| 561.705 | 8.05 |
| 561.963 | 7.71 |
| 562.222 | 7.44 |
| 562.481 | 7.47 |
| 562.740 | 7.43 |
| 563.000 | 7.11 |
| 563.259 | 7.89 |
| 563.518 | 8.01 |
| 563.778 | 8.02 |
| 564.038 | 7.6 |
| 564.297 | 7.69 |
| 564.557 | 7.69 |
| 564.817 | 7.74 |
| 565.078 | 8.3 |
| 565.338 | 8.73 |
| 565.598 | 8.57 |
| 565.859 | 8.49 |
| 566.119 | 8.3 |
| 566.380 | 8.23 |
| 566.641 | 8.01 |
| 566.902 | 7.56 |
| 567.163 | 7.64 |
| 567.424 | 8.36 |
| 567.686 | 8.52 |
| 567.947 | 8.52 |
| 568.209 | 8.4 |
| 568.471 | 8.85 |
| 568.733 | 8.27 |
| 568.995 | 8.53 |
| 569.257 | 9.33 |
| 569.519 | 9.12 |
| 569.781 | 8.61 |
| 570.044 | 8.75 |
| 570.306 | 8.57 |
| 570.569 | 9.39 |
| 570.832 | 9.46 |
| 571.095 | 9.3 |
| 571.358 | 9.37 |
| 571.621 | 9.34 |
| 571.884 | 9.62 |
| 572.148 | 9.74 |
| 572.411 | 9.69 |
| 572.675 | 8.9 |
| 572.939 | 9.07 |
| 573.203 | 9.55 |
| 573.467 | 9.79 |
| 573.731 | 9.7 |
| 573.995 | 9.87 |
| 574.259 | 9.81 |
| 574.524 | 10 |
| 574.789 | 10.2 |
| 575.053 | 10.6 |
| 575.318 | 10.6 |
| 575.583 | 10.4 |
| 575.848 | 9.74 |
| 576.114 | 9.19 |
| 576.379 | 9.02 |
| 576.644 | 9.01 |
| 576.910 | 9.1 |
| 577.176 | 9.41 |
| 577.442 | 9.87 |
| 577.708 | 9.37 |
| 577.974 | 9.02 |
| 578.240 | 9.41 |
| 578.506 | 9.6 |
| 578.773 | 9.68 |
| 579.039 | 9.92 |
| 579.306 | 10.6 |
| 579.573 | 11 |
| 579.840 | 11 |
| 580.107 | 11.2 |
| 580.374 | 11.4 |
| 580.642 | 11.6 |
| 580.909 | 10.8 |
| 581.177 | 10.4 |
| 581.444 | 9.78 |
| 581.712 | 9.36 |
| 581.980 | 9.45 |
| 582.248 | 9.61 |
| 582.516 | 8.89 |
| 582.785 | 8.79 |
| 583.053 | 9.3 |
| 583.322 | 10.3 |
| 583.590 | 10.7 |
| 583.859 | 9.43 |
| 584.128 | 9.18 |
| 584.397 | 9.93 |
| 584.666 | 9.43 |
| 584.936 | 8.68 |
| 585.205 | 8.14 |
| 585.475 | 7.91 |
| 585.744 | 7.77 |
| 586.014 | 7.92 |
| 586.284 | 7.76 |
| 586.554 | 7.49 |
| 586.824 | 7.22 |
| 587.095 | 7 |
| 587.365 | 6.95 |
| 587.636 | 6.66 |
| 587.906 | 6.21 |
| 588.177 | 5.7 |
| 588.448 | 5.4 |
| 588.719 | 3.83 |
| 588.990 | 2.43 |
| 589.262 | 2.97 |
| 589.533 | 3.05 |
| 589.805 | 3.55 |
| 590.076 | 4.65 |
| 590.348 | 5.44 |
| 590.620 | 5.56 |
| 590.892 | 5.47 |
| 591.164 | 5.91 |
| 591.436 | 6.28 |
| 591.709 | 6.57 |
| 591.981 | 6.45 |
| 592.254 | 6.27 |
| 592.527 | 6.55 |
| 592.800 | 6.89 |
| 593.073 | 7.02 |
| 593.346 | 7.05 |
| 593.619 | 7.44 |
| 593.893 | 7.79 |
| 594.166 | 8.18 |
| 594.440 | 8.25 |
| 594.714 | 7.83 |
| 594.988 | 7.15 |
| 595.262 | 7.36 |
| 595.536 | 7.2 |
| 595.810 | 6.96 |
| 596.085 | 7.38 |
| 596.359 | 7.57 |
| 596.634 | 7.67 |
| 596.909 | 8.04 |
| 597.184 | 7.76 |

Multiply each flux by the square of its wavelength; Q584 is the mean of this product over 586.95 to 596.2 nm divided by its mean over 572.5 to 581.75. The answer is 0.7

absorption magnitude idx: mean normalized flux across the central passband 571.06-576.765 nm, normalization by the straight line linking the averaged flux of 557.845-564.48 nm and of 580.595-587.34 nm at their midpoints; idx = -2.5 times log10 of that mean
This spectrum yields -0.15 mag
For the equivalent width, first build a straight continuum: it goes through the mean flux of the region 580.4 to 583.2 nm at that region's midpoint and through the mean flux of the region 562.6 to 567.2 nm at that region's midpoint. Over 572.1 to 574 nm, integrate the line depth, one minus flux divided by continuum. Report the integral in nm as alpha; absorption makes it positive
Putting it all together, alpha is -0.136 nm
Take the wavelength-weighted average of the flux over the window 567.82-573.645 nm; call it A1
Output 9.1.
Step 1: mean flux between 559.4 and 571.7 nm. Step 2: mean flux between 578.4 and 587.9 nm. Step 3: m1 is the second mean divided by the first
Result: 1.13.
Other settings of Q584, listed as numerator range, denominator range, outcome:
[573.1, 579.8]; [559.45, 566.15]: 1.32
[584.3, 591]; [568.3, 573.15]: 0.73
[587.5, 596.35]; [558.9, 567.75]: 0.87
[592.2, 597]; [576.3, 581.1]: 0.77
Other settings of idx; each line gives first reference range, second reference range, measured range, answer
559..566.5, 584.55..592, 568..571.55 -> -0.21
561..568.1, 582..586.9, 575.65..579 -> -0.11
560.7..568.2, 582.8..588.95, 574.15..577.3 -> -0.23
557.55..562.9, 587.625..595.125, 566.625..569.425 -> -0.15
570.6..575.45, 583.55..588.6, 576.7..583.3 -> -0.15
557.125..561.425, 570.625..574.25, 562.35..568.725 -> 0.07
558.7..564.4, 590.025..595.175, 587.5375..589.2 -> 0.36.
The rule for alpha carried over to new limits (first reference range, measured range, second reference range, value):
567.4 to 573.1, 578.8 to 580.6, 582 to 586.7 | -0.38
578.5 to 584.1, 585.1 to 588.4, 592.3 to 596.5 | 0.67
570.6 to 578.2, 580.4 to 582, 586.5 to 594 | -0.48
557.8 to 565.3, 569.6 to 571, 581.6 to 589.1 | -0.21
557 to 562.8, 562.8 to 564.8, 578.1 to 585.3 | 0.11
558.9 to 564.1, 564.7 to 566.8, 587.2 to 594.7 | -0.26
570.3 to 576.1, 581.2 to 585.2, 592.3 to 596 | -0.42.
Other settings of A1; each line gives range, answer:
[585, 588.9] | 6.83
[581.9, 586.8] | 8.88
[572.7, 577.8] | 9.69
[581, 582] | 9.83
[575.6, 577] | 9.31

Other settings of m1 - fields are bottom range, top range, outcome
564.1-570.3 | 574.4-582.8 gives 1.19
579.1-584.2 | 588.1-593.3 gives 0.52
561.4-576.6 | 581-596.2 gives 0.83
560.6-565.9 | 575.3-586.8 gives 1.22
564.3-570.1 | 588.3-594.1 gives 0.67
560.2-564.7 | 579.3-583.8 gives 1.34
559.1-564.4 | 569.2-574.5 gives 1.23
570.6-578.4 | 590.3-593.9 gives 0.67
